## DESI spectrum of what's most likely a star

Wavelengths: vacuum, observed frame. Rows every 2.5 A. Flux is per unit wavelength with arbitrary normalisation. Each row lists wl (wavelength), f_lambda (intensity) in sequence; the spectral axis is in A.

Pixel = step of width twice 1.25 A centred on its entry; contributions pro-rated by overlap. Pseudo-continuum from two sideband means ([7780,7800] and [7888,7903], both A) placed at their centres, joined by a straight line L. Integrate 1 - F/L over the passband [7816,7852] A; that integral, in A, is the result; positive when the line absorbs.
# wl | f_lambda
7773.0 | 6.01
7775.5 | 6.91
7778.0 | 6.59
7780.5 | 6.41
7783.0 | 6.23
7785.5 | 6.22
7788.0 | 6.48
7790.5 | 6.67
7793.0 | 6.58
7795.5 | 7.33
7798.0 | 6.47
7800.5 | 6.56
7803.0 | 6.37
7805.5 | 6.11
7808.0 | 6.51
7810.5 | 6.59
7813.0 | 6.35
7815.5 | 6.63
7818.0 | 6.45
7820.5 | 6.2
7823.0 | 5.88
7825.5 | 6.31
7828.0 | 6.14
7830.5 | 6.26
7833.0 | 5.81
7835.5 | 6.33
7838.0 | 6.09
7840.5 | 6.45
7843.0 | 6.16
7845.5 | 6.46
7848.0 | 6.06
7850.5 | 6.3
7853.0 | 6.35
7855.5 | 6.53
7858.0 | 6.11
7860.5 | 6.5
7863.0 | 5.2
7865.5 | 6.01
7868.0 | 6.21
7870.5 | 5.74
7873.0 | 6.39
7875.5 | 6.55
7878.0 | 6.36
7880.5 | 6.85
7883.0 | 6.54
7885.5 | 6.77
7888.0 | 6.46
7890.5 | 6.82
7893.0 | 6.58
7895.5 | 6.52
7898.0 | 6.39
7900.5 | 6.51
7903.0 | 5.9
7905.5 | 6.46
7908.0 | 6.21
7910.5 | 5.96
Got 1.7 A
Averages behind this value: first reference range 6.55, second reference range 6.5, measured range 6.22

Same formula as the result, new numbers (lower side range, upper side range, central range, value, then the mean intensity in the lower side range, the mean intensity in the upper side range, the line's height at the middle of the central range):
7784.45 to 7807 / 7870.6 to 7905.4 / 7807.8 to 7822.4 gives 0.2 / 6.53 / 6.48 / 6.52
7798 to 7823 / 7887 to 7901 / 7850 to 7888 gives 1.2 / 6.39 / 6.55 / 6.5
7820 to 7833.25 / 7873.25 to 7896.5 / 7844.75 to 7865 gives 0.5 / 6.12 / 6.6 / 6.35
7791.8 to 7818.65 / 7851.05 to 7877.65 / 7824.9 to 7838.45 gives 0.5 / 6.54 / 6.17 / 6.38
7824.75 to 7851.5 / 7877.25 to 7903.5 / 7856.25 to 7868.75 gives 0.7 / 6.21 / 6.54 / 6.36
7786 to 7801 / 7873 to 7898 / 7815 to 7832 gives 1.0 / 6.66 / 6.58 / 6.64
